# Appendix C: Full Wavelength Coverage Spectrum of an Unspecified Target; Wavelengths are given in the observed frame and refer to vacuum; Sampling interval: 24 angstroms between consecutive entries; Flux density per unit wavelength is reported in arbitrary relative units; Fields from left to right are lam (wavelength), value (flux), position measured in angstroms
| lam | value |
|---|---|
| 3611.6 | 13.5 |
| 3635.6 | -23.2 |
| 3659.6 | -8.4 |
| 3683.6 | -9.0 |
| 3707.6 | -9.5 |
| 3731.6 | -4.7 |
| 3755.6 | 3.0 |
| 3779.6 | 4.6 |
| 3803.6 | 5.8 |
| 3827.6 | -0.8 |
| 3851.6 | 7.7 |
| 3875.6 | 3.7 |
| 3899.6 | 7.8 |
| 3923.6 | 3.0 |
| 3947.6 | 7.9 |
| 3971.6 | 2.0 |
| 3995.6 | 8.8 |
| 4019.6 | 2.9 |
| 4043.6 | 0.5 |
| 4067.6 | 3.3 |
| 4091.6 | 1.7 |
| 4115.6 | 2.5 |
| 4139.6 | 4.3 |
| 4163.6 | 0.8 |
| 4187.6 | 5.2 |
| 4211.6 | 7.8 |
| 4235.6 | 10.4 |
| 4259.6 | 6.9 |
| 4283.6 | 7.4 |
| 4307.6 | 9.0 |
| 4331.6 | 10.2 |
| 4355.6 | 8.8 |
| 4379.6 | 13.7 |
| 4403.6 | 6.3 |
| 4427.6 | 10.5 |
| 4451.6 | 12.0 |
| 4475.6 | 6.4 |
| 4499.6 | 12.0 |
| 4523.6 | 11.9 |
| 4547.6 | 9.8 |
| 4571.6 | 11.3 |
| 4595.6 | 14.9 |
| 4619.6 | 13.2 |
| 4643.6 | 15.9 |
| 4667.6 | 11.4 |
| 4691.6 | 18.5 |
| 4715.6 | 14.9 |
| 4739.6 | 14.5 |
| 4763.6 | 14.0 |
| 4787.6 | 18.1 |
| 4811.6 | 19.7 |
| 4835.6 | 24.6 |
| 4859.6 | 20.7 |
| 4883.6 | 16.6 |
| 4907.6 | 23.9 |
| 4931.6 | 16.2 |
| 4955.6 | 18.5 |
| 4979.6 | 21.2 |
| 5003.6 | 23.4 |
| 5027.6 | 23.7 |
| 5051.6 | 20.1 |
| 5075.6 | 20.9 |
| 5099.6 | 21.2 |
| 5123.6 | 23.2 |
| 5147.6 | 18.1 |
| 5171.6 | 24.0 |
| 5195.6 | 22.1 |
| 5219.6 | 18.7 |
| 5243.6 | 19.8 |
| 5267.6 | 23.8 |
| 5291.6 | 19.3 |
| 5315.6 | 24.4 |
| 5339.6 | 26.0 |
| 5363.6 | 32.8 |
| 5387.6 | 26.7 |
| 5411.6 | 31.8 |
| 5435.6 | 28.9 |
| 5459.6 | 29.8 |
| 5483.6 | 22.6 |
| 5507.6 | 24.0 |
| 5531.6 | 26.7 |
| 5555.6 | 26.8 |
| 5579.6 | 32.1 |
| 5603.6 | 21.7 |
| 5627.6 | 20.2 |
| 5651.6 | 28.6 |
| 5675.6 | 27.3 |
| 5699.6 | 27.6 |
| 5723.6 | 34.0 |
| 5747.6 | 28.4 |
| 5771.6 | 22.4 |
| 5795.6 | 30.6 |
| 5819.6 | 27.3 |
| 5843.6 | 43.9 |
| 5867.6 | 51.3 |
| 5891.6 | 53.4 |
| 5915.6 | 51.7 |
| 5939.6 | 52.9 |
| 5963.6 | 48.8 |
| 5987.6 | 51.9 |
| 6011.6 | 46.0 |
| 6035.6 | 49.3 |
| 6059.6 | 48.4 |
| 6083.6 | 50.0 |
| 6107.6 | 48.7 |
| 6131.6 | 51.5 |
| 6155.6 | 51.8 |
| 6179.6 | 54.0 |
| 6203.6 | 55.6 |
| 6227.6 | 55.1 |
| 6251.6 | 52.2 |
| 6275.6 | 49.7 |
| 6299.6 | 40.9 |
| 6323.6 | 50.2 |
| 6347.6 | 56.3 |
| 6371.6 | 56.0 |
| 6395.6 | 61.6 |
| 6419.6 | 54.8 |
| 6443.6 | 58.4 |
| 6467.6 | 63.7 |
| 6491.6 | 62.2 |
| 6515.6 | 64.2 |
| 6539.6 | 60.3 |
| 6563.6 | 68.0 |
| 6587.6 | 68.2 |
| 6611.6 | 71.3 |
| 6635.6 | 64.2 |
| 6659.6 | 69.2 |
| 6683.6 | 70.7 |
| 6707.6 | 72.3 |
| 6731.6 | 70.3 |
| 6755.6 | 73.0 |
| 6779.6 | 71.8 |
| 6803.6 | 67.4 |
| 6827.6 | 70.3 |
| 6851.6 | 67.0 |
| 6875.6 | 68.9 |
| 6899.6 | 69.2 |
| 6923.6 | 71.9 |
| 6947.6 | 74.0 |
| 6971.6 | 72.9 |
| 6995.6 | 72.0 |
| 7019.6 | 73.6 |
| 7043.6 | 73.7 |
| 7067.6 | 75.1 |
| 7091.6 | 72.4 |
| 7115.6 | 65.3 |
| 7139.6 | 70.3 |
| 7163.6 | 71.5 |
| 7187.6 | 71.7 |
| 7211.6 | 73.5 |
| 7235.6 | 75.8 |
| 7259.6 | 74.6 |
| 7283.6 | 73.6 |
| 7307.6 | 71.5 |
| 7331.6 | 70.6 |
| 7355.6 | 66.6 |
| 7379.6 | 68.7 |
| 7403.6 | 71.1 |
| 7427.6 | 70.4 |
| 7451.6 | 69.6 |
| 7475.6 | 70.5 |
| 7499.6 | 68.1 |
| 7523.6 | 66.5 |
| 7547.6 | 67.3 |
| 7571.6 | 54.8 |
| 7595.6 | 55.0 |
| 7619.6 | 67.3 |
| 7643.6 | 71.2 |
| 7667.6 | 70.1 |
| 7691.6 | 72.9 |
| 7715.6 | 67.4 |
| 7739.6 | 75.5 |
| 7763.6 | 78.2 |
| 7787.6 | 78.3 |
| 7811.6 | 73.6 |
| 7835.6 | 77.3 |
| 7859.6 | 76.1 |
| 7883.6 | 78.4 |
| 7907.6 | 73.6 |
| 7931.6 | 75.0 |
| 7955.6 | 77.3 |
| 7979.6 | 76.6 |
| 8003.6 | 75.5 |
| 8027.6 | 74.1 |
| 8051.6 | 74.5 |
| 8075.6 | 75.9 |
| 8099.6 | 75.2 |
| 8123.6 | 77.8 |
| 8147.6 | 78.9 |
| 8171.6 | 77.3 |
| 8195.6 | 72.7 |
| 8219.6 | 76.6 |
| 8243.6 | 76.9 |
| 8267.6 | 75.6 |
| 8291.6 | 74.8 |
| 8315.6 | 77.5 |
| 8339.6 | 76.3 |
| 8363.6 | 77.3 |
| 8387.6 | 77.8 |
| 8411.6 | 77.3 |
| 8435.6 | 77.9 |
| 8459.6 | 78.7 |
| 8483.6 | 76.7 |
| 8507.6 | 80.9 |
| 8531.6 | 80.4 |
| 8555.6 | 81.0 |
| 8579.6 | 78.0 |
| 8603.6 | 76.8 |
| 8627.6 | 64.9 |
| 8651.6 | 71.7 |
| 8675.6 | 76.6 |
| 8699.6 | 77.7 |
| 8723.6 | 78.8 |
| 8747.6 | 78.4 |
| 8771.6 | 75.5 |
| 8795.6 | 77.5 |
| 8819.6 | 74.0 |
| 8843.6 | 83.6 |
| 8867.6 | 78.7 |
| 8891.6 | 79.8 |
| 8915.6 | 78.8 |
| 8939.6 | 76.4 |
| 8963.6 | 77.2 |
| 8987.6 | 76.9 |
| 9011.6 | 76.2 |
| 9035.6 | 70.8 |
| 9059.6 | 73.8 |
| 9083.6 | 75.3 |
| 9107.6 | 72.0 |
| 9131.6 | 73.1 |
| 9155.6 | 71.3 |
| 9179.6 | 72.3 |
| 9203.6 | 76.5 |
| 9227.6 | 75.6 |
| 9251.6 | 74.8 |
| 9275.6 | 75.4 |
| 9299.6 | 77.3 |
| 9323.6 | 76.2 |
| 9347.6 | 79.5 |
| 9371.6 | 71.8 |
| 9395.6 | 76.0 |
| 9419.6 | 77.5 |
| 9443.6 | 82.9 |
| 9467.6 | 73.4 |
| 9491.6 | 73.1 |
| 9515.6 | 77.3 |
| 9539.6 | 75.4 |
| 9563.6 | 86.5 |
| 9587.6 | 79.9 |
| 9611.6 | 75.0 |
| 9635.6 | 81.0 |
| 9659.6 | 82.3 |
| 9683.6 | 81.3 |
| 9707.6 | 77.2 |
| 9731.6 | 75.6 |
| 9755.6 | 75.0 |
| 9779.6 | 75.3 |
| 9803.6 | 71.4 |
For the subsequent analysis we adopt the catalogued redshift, 0.465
